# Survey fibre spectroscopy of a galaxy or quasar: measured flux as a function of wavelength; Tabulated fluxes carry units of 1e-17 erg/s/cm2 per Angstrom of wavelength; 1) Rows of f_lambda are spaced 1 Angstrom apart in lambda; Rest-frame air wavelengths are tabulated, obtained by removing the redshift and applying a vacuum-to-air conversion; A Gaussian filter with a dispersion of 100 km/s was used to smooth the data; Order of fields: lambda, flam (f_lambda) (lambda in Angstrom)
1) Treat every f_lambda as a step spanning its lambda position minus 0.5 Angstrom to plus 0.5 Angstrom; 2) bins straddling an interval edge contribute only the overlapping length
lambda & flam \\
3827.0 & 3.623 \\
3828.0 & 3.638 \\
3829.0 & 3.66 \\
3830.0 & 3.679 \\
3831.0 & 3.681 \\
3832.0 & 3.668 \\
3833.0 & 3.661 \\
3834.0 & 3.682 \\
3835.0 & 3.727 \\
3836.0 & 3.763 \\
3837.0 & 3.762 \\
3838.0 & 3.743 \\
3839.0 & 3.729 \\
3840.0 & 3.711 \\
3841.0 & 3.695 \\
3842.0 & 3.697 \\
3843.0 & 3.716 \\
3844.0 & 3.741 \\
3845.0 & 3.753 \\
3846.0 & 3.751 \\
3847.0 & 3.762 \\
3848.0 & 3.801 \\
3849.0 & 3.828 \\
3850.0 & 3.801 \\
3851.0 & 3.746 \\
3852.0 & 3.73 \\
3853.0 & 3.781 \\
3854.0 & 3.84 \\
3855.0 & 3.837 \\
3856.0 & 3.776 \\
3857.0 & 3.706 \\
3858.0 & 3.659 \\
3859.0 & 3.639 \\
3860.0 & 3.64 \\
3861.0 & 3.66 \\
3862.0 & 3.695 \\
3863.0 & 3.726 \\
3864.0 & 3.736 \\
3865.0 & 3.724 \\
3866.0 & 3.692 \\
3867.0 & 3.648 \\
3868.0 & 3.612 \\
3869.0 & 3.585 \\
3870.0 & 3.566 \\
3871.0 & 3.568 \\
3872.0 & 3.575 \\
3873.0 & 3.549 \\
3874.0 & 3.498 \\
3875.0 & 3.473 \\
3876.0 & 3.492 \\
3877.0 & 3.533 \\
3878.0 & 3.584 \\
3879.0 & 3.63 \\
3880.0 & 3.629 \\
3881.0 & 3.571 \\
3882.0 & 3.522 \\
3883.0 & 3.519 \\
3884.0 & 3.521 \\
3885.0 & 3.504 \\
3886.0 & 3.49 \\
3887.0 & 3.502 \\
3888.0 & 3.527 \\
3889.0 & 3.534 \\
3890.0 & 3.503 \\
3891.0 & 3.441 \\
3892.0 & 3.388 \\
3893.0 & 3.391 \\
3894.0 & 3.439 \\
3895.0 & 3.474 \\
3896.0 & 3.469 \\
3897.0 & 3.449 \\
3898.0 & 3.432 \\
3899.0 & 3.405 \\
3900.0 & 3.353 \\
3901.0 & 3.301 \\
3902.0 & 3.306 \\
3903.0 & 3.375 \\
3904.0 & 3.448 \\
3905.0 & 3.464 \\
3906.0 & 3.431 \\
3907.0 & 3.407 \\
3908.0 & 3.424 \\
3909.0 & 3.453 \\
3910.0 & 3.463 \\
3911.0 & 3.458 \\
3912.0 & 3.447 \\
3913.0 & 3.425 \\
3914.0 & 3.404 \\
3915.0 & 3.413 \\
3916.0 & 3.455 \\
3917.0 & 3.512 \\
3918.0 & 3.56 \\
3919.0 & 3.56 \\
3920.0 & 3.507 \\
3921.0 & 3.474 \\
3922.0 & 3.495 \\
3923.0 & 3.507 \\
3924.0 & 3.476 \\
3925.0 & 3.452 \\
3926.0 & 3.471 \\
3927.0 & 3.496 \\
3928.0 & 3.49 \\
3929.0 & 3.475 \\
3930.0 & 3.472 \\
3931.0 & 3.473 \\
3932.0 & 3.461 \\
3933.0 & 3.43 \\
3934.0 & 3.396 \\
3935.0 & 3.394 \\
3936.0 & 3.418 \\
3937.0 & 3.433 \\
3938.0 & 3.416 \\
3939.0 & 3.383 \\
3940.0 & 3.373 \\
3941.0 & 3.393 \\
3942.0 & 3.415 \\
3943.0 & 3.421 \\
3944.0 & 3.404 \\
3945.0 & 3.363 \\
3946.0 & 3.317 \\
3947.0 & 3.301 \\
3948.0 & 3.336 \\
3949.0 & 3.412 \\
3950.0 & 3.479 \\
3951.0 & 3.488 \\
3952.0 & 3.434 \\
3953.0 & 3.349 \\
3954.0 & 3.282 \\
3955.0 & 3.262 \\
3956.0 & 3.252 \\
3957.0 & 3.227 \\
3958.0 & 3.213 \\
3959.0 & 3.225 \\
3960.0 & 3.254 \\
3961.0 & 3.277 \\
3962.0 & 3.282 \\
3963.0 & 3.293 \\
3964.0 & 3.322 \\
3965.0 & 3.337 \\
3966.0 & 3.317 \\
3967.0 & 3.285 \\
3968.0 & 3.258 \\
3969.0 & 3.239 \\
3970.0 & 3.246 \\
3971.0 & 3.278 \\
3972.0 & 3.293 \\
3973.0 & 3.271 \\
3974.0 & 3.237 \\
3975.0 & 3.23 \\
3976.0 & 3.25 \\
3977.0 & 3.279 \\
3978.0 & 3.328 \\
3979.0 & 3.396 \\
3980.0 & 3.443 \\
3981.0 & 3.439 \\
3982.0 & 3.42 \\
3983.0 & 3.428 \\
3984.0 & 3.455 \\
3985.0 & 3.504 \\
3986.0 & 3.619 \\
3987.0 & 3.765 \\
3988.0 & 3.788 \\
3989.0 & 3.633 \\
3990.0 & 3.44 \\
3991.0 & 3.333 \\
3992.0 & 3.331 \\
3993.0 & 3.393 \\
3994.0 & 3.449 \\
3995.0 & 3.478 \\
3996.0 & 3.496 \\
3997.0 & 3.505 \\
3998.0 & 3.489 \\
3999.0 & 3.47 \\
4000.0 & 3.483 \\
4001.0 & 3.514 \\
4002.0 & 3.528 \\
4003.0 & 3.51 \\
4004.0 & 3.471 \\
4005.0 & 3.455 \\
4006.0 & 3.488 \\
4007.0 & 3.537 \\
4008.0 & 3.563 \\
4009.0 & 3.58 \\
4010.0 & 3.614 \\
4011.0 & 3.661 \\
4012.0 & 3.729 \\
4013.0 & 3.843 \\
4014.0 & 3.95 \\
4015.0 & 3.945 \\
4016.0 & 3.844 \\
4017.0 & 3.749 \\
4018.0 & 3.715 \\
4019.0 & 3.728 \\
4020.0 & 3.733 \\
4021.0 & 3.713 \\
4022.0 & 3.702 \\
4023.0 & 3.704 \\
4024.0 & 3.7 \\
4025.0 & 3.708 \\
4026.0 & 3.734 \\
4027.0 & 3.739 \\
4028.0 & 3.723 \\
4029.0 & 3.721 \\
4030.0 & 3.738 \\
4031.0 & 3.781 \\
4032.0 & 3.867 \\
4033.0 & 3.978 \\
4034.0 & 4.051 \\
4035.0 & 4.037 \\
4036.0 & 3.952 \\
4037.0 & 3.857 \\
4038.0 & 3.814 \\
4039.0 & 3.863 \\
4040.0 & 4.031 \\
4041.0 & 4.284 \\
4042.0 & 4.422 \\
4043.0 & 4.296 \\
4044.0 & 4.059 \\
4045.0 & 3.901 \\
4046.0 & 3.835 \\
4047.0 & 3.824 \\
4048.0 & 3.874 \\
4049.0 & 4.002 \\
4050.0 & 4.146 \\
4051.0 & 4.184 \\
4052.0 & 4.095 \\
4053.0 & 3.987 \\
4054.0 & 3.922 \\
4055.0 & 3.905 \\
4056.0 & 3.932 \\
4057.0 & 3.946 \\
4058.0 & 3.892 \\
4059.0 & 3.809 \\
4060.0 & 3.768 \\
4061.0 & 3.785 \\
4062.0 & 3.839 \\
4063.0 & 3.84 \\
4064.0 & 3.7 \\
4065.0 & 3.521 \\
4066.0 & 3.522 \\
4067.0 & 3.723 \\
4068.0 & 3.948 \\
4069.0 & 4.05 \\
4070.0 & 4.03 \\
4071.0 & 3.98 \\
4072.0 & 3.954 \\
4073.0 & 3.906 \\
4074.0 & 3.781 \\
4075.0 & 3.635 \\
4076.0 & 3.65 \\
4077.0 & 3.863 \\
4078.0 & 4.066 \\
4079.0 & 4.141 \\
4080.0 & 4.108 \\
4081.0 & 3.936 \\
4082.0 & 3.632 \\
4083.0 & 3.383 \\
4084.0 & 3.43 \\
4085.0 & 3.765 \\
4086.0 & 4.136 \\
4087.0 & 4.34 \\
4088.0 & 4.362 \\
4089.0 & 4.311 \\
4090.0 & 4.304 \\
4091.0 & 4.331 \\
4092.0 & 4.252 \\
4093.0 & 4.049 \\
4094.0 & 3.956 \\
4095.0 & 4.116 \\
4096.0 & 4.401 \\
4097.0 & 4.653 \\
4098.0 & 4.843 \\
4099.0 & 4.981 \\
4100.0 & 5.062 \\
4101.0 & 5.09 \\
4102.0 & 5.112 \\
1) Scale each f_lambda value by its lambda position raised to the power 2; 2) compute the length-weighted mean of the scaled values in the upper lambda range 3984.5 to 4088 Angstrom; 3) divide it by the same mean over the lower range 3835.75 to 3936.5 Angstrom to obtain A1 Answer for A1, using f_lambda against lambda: 1.15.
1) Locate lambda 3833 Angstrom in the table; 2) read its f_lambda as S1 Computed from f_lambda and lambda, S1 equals 3.661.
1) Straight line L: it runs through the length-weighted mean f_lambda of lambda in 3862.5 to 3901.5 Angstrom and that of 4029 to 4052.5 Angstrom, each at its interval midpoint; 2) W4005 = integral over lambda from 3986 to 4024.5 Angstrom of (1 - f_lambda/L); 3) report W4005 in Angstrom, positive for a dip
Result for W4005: 2.8 Angstrom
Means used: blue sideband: 3.53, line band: 3.61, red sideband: 3.99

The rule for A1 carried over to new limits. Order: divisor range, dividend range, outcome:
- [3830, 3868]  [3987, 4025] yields 1.05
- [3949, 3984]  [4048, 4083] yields 1.23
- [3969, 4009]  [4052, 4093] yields 1.19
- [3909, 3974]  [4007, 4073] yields 1.20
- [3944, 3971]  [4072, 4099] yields 1.31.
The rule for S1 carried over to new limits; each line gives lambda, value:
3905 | 3.464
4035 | 4.037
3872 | 3.575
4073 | 3.906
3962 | 3.282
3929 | 3.475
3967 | 3.285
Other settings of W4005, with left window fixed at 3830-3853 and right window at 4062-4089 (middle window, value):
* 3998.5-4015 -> 1.0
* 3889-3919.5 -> 2.7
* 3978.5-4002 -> 2.0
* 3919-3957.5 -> 3.8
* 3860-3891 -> 1.5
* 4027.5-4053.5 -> -0.8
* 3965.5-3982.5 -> 2.2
